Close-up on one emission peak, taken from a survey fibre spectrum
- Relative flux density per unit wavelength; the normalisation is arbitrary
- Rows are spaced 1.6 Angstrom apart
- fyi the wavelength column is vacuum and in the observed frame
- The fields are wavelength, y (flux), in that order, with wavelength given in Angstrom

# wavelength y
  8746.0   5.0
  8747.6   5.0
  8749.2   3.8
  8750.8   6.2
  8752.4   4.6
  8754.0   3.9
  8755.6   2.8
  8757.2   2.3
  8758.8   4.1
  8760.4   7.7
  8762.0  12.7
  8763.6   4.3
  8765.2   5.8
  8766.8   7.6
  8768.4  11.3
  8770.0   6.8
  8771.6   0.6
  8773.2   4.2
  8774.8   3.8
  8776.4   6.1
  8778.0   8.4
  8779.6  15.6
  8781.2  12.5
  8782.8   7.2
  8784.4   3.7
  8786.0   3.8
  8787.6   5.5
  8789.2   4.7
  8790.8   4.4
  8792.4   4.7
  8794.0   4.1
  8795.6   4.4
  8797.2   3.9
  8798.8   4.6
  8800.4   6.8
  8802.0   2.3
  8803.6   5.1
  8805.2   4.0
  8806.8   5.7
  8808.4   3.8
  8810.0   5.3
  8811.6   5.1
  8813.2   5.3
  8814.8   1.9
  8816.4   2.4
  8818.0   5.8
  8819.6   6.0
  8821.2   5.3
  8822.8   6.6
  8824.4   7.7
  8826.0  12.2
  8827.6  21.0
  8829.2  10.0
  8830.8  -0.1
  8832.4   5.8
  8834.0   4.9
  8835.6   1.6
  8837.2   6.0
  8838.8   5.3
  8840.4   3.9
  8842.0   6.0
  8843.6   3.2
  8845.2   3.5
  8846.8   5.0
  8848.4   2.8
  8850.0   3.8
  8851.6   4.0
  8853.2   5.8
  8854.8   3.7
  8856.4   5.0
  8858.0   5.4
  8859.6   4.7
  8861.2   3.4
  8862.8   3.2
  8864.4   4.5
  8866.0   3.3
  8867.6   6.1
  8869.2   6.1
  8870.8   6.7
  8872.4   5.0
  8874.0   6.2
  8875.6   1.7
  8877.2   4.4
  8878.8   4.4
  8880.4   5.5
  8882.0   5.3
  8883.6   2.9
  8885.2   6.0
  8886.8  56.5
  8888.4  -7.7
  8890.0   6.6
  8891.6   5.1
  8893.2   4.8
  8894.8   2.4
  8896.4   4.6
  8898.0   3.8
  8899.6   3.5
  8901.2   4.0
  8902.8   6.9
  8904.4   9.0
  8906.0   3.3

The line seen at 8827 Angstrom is Hgamma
